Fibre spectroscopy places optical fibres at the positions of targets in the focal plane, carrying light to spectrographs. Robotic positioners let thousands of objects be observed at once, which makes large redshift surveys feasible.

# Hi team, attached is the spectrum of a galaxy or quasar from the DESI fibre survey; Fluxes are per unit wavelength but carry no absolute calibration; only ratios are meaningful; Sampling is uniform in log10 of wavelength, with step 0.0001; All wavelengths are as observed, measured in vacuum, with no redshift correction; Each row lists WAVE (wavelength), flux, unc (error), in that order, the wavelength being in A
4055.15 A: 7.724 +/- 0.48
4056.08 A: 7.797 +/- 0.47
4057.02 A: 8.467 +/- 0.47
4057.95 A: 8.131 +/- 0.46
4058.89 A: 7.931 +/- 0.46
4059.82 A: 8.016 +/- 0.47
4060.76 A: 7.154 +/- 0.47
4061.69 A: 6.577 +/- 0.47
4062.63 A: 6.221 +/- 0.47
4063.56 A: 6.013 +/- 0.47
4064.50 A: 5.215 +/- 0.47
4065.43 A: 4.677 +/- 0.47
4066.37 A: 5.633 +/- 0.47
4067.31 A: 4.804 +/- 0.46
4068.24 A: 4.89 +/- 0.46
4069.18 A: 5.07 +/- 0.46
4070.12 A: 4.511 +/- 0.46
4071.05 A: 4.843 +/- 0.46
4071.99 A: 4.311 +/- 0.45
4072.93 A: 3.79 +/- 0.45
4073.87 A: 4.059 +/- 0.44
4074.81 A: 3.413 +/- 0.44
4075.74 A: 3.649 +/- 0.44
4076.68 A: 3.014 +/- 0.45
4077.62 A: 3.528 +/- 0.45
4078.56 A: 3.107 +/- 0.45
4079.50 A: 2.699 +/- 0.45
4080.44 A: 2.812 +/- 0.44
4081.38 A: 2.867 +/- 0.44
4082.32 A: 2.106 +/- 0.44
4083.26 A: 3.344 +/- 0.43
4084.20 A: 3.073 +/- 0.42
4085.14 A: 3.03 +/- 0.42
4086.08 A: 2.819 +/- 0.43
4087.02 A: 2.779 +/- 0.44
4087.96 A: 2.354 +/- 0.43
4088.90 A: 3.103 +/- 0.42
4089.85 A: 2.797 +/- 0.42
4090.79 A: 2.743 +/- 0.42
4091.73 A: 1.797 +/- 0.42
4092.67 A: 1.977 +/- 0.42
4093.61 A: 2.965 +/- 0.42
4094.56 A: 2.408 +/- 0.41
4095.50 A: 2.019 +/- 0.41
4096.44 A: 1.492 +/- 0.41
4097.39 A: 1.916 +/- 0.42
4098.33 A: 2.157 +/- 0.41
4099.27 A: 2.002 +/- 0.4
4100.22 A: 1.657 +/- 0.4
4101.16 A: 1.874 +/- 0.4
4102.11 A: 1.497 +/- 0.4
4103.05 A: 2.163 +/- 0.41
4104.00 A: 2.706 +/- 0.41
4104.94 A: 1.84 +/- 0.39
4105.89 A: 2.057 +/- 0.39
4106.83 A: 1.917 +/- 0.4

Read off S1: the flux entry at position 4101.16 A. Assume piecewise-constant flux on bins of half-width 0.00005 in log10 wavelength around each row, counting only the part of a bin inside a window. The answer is 1.874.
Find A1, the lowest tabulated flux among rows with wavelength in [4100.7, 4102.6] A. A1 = 1.497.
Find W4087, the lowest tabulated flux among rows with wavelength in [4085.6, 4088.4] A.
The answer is 2.354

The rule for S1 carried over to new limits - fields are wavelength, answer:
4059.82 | 8.016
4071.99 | 4.311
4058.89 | 7.931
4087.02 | 2.779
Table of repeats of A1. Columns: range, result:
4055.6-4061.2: 7.154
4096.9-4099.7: 1.916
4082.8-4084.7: 3.073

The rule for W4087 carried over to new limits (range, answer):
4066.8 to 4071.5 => 4.511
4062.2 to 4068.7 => 4.677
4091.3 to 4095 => 1.797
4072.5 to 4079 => 3.014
